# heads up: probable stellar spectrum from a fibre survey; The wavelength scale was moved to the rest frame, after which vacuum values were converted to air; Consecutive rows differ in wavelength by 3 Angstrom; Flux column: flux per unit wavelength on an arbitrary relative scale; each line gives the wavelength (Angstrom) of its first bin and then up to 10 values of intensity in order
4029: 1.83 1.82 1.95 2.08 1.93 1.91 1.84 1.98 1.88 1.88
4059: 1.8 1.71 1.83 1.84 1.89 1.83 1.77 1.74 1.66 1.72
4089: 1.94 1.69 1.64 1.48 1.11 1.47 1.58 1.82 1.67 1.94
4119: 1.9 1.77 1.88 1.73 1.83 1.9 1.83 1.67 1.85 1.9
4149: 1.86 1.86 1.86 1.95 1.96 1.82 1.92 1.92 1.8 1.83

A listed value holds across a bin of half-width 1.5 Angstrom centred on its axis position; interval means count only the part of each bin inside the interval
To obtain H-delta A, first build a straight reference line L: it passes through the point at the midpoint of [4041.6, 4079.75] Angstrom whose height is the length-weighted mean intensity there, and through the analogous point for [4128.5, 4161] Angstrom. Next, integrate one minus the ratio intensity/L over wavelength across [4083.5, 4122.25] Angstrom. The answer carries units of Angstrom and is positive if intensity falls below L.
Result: 3.79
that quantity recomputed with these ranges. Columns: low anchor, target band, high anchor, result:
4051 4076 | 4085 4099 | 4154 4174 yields 1.13 Angstrom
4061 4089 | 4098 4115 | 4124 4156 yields 2.55 Angstrom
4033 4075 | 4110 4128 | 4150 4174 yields 0.60 Angstrom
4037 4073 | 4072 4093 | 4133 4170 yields 1.18 Angstrom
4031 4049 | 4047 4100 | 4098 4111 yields -2.59 Angstrom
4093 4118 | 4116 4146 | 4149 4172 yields -1.65 Angstrom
